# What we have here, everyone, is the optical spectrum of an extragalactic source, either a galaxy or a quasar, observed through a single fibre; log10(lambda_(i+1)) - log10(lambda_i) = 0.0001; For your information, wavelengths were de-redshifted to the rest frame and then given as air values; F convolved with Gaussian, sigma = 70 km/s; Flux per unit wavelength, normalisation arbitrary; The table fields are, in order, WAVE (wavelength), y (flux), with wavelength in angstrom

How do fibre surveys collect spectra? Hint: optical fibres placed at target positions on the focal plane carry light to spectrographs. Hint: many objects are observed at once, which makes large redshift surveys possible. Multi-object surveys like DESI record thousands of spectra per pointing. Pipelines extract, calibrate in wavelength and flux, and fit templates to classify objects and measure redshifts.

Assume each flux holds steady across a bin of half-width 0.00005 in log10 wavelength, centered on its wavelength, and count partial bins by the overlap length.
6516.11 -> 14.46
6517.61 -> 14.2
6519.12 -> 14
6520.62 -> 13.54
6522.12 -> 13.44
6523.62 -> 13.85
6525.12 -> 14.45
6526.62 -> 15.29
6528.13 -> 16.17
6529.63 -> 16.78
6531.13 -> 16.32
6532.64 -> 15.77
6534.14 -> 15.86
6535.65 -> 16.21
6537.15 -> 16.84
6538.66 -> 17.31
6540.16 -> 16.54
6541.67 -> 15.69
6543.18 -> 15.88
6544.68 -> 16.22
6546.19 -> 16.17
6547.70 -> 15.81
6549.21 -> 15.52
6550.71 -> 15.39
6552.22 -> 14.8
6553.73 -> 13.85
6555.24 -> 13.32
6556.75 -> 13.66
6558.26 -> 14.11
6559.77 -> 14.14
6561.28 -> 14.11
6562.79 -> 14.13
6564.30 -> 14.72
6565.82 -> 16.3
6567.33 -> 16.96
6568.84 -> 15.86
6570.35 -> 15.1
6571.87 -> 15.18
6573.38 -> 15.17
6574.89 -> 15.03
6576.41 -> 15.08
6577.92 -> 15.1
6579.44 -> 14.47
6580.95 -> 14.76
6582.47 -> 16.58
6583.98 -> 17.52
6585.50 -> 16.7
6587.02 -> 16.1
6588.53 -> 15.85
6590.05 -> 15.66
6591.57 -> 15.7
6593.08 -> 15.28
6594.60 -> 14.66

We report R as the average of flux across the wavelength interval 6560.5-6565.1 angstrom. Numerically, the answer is 14.3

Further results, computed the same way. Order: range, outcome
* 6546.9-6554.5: 15.1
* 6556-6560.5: 14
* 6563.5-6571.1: 15.8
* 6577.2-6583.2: 15.2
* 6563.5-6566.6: 15.5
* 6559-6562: 14.1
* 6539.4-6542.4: 16.1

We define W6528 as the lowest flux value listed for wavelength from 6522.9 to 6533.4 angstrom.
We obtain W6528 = 13.85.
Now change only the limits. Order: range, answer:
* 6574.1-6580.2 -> 14.47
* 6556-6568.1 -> 13.66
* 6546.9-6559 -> 13.32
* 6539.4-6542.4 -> 15.69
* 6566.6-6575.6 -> 15.03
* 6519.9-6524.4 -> 13.44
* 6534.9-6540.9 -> 16.21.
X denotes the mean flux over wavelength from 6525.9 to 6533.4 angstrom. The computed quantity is 16.1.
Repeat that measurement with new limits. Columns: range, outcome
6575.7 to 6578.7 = 15.1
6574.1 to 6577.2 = 15.1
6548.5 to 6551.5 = 15.5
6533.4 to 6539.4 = 16.5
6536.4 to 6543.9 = 16.4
